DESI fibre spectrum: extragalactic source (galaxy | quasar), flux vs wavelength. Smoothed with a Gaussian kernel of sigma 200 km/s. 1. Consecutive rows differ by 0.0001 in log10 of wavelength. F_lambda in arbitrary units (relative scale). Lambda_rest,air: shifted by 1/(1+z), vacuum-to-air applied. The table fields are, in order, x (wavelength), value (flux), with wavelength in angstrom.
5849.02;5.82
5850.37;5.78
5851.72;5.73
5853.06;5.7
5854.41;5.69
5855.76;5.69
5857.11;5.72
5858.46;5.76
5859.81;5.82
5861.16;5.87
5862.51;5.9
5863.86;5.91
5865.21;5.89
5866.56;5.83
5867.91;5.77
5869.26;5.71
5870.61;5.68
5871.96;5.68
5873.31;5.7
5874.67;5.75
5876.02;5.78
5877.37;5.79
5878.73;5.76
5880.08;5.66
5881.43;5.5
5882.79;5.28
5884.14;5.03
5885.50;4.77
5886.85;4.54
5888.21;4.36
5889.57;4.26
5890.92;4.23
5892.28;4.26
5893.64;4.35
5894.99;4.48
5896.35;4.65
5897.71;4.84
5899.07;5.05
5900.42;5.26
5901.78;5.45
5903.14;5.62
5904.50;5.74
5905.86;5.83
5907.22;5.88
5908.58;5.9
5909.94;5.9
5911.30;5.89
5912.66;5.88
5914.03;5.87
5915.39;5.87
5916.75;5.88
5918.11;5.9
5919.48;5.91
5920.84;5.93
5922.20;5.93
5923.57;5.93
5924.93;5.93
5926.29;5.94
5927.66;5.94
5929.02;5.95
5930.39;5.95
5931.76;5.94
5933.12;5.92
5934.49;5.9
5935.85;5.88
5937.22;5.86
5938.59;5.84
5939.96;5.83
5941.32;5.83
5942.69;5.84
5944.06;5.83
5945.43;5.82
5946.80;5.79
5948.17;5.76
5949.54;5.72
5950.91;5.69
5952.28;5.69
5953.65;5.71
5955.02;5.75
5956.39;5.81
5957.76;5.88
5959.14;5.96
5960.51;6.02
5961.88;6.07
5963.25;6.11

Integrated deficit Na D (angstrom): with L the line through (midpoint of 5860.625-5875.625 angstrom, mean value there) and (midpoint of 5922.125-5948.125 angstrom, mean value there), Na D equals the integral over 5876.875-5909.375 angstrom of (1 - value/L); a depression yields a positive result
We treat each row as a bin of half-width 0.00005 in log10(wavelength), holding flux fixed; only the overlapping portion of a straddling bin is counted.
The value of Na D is 4.0 angstrom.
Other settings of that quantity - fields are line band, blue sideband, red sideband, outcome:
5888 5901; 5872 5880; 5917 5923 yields 2.8 angstrom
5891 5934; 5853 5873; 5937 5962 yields 1.6 angstrom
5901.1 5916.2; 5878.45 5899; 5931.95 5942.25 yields -1.6 angstrom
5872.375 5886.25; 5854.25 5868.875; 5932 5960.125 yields 0.7 angstrom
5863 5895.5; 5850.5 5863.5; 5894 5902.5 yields 0.5 angstrom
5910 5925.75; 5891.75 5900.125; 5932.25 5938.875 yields -1.7 angstrom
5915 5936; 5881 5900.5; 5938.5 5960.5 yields -2.2 angstrom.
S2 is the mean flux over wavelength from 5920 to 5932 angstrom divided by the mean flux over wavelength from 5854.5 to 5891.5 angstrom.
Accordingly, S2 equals 1.1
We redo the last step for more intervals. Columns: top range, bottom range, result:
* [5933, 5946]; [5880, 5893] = 1.23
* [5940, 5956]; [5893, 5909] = 1.10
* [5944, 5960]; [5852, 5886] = 1.02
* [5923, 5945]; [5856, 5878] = 1.02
